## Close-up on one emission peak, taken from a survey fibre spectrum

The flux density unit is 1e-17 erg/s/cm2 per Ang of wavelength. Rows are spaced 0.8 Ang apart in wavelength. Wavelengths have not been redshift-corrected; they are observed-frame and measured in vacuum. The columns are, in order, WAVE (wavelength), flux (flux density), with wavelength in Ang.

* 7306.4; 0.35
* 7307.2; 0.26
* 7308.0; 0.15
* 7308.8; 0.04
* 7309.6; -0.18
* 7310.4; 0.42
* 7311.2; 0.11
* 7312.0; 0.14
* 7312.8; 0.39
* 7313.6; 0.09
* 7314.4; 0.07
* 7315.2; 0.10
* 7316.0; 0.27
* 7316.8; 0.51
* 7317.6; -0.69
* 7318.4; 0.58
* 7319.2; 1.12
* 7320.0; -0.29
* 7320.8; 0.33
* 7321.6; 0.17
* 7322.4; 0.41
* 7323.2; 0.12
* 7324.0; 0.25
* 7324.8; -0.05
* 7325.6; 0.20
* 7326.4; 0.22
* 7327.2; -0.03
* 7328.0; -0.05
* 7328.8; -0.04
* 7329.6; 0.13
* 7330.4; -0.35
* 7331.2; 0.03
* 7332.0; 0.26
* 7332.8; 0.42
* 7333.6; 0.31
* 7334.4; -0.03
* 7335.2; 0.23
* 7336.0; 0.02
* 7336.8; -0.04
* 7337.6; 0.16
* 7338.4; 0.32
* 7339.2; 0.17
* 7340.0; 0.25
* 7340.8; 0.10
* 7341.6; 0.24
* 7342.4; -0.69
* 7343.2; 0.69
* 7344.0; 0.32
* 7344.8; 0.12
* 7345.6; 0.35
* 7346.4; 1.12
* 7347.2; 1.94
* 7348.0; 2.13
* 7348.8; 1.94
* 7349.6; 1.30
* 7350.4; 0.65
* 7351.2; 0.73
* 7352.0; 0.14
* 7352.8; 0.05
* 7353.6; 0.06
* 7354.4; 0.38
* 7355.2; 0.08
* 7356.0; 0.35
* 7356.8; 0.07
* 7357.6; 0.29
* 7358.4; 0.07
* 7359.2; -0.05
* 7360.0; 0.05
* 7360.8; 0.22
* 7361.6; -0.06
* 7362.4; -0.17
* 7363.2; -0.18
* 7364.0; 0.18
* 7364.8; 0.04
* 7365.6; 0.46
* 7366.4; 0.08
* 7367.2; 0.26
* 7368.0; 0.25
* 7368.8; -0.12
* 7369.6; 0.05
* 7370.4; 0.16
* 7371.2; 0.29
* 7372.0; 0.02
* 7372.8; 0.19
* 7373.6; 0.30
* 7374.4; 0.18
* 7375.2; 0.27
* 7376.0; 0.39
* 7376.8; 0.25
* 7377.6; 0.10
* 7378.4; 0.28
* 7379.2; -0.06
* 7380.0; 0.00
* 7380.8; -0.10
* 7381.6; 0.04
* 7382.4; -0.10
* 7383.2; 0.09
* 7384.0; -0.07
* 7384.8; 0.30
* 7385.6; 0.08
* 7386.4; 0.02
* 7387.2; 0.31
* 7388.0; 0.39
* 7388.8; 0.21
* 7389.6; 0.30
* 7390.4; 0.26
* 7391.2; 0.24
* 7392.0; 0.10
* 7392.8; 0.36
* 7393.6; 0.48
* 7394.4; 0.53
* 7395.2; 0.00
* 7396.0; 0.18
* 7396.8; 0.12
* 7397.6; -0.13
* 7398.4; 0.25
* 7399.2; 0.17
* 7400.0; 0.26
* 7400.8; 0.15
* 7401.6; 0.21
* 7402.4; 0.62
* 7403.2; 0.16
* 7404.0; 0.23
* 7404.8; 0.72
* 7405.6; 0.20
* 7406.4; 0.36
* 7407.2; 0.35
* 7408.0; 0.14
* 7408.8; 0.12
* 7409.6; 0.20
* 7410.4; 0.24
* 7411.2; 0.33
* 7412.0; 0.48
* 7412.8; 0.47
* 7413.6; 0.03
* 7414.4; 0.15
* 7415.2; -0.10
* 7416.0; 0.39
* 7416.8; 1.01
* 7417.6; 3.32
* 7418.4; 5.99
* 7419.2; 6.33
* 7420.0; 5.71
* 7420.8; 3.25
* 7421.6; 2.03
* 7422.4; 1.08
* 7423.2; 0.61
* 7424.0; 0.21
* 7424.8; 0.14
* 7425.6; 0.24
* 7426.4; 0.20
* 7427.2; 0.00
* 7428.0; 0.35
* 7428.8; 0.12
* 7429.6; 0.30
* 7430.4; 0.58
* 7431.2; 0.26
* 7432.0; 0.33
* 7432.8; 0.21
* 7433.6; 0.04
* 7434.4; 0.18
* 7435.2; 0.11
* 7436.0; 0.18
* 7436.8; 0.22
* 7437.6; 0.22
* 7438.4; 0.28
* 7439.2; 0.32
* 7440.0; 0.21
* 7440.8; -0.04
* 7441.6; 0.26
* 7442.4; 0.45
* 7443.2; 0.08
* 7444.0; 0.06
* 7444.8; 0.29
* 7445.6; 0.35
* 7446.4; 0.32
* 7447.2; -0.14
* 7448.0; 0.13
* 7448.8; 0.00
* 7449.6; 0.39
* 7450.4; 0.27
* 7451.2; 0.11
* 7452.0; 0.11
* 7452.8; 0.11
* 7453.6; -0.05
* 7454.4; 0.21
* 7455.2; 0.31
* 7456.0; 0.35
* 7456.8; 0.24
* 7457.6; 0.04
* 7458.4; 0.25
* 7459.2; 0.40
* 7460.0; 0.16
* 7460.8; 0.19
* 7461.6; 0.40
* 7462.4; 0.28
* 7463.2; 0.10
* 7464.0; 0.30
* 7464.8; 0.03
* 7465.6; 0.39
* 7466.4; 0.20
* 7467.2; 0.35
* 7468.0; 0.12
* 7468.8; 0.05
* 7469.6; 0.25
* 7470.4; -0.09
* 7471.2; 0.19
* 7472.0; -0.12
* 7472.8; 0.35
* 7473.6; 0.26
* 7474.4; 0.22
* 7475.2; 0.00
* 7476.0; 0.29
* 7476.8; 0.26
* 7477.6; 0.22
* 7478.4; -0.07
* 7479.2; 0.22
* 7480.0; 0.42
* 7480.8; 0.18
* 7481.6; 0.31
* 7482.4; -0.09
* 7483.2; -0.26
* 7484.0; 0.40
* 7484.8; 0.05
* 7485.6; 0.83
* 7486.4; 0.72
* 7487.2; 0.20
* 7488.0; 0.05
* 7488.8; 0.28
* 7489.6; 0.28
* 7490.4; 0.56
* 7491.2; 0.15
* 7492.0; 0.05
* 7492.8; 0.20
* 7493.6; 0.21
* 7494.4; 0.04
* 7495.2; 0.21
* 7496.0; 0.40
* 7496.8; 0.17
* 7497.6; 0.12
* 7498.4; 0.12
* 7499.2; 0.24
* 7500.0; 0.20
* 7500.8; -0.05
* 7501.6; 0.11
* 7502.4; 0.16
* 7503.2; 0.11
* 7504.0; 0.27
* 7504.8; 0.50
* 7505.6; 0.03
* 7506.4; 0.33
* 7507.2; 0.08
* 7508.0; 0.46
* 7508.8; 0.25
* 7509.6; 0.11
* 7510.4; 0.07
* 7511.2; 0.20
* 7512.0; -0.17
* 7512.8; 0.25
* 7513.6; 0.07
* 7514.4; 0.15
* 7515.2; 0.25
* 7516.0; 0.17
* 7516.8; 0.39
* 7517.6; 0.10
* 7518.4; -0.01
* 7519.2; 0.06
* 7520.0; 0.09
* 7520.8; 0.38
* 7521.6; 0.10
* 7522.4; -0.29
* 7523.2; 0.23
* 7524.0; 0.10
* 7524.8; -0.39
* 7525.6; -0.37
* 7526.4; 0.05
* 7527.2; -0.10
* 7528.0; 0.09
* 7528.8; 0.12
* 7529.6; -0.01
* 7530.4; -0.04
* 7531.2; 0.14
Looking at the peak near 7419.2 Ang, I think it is [O III] 5007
